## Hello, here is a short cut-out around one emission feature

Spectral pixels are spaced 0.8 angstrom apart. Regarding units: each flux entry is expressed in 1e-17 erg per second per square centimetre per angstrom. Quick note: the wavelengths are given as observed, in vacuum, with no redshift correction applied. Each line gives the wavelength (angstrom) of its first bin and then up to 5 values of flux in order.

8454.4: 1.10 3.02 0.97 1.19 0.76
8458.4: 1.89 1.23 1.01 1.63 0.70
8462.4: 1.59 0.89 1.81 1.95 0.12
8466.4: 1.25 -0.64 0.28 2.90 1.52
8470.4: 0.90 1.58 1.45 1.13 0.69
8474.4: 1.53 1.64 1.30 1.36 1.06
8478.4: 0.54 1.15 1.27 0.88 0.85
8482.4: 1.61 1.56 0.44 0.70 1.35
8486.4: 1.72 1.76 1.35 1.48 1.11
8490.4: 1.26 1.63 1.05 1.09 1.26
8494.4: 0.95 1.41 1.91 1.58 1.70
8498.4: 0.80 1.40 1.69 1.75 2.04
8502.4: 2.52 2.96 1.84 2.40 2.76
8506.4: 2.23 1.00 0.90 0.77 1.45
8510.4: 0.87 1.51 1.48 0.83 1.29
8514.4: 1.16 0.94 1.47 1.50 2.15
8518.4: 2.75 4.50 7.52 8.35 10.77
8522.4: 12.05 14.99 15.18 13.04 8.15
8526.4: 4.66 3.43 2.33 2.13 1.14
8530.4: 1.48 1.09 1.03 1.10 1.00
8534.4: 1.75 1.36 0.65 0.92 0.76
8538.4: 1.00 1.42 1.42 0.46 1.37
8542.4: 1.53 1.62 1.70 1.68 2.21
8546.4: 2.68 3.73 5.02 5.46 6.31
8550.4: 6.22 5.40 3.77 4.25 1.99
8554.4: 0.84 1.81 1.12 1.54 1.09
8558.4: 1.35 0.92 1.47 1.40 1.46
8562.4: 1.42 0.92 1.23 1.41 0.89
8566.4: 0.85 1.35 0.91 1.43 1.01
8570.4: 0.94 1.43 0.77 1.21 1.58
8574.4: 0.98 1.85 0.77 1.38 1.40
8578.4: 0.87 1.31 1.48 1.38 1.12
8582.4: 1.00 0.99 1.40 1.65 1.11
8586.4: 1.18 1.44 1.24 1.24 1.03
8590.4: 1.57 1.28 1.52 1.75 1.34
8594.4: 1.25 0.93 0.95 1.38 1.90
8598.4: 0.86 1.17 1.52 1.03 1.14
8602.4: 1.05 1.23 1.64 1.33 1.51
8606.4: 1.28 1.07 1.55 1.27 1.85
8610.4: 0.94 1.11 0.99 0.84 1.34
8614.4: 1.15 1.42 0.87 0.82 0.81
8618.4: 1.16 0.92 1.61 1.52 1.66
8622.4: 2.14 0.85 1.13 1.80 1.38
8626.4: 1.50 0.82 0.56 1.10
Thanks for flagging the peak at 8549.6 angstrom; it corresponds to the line [N II] 6583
